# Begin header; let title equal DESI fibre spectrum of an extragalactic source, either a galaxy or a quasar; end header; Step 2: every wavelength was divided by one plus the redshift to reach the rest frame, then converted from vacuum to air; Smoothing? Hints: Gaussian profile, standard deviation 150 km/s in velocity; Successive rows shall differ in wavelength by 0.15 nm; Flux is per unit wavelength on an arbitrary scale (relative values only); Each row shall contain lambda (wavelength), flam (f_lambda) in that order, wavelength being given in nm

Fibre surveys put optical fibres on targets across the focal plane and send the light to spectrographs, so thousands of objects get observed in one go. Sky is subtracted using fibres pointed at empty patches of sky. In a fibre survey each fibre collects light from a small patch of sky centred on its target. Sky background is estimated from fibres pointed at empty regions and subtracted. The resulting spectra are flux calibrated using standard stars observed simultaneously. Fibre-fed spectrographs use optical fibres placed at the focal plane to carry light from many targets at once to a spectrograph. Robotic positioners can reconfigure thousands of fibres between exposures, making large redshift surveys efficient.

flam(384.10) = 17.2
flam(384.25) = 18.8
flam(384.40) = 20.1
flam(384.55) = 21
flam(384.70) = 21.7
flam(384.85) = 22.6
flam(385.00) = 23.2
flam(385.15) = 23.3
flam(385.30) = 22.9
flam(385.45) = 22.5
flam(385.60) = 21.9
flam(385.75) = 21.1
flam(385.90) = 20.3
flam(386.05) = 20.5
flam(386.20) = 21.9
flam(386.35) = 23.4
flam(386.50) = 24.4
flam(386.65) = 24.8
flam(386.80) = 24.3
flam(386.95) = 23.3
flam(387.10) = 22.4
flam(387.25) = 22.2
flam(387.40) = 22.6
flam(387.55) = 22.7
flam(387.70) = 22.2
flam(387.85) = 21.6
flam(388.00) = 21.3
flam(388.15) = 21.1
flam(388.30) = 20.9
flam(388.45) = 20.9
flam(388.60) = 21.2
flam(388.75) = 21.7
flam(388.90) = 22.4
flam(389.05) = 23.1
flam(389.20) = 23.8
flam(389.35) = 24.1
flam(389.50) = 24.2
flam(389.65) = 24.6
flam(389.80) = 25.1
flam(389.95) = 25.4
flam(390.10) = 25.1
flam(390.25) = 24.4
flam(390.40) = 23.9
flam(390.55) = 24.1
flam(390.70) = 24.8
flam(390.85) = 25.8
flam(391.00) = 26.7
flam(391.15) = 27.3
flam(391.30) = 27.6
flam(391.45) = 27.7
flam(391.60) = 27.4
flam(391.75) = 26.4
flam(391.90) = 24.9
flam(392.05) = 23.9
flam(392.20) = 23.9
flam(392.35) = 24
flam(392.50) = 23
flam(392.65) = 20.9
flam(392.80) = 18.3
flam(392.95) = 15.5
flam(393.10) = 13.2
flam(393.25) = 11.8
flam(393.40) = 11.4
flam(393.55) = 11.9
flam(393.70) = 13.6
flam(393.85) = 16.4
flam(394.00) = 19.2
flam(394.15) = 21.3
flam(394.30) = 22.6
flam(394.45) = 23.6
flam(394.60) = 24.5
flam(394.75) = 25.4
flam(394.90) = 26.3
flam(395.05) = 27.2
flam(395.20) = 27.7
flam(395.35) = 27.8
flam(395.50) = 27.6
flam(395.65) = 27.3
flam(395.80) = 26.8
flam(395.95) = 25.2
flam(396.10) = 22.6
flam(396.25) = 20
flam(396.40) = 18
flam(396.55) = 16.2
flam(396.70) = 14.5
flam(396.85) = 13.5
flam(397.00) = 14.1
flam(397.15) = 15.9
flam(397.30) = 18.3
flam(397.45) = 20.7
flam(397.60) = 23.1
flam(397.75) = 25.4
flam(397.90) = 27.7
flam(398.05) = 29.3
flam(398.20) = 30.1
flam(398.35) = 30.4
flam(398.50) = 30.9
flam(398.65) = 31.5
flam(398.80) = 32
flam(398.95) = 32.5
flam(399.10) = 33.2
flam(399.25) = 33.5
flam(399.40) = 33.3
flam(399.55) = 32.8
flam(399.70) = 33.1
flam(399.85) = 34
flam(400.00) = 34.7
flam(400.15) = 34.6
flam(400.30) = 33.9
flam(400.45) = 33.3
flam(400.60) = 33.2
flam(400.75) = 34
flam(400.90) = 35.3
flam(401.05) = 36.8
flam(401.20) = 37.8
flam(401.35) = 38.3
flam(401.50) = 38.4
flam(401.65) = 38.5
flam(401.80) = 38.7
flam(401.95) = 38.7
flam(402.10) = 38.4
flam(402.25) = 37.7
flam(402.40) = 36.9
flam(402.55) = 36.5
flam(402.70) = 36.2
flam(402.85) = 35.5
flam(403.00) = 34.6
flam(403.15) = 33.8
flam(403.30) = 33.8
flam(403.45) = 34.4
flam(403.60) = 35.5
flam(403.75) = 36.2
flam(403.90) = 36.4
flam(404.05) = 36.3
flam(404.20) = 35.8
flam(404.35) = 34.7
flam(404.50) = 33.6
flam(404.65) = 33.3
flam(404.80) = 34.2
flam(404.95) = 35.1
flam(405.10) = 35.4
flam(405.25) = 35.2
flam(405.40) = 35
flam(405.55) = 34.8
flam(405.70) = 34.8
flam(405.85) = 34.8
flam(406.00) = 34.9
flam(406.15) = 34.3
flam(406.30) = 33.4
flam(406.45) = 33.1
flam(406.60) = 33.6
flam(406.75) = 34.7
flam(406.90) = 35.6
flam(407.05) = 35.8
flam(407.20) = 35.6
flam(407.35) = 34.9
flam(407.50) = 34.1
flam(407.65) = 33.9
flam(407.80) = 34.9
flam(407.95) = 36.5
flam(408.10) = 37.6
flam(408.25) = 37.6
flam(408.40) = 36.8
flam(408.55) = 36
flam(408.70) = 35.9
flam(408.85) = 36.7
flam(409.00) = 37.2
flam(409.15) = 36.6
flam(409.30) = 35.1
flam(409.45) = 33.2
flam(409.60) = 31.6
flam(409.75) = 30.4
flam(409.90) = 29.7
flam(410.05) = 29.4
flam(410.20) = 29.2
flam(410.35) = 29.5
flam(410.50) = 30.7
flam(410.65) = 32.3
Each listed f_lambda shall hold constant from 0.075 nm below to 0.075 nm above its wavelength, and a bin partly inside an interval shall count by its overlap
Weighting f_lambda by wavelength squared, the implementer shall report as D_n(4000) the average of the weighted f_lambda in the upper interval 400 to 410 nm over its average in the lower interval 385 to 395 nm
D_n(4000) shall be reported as 1.70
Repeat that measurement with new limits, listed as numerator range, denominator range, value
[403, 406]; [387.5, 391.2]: 1.60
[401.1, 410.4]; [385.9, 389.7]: 1.70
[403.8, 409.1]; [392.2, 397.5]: 1.84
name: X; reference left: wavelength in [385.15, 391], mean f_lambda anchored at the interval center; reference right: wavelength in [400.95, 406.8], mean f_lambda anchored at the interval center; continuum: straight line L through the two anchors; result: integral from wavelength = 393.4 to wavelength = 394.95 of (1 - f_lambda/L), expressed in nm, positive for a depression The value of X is 0.45 nm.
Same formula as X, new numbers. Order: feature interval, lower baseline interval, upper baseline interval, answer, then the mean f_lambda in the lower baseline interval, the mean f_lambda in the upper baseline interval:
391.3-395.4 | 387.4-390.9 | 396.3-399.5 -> 0.43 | 23.2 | 25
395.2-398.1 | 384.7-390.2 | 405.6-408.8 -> 0.67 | 22.7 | 35.2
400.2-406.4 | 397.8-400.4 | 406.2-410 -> -0.41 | 32.2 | 34.8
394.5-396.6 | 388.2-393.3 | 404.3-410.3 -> 0.15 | 23.2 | 34.5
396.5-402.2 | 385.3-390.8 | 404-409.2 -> 0.04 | 22.9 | 35.2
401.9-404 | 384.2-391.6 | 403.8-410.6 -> -0.27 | 23.2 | 34.4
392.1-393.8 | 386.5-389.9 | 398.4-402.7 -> 0.64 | 22.8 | 35.1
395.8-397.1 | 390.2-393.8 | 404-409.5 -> 0.36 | 21.7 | 35.2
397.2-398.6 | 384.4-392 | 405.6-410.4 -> 0.13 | 23.4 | 34.3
